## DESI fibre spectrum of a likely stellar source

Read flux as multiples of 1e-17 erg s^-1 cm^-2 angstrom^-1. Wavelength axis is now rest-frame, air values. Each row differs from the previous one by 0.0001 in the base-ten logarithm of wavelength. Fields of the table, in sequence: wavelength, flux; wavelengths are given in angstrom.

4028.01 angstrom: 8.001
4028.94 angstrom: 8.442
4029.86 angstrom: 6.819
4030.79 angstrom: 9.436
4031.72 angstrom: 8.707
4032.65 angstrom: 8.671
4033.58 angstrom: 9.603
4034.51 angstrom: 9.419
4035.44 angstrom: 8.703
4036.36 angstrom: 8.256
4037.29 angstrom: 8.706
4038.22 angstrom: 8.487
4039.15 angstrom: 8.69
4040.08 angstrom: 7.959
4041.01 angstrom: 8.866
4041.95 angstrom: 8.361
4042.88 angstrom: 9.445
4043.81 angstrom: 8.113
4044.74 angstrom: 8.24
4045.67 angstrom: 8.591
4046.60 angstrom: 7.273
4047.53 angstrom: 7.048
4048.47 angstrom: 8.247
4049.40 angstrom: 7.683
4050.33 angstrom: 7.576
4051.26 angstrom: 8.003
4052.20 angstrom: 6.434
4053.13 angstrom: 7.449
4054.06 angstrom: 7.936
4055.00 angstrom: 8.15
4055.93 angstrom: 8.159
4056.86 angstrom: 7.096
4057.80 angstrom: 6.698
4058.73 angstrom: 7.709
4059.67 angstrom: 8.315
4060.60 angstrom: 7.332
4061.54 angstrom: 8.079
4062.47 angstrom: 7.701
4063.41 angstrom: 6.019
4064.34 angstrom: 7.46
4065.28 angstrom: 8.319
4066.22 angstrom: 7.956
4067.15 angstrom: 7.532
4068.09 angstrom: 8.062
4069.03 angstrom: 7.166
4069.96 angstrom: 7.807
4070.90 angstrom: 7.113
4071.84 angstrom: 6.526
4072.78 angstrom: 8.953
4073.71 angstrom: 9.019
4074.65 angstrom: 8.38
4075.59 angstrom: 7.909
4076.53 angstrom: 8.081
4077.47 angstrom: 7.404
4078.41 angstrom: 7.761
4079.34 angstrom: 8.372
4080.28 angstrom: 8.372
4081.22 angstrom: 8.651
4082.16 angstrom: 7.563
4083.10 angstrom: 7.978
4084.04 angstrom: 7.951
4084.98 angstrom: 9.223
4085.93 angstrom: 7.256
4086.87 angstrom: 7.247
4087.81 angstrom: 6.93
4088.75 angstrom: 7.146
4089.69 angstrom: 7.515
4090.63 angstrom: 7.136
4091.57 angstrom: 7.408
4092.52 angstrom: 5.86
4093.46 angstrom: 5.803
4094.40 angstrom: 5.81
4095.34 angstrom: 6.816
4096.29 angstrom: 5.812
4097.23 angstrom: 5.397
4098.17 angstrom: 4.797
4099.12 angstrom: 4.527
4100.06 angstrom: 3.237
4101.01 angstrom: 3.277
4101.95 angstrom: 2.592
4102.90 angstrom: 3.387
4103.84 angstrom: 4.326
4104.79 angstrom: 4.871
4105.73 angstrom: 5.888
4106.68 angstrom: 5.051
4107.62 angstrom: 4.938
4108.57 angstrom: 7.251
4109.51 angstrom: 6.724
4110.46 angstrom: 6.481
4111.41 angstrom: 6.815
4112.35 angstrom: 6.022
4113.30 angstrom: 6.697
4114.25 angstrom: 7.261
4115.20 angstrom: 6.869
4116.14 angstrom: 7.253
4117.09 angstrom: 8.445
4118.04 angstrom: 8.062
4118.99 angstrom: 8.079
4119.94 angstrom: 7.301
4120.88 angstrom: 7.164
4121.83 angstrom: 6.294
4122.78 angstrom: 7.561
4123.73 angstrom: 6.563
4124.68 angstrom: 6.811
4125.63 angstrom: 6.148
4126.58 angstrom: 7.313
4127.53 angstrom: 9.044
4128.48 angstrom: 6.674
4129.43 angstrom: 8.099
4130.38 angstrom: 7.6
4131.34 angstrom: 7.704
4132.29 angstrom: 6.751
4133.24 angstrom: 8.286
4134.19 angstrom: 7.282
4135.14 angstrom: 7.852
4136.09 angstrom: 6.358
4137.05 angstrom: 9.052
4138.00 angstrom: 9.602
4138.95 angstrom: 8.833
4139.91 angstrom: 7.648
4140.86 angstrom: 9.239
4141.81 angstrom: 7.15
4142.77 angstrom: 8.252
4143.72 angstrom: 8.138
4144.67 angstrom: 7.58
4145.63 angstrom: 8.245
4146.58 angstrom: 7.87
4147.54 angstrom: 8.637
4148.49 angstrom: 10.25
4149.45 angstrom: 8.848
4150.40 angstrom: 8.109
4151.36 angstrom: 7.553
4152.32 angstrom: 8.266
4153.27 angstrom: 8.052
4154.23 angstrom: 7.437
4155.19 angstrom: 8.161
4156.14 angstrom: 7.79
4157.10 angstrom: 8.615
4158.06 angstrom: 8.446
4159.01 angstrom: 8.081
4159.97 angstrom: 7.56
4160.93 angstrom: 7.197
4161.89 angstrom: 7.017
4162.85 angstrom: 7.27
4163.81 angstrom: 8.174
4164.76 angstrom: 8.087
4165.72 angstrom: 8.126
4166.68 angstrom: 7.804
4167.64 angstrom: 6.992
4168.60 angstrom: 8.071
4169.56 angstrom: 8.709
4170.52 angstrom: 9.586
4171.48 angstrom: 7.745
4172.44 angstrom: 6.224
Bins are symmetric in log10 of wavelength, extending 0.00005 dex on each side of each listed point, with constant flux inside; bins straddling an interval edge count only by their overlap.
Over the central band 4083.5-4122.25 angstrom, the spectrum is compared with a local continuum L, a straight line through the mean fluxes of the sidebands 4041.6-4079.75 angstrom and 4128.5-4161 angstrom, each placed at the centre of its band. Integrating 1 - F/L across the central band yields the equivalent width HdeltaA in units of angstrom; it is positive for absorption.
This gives 8.1 angstrom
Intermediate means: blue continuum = 7.79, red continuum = 8.07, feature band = 6.27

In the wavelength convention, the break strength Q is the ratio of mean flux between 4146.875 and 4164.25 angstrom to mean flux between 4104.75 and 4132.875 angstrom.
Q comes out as 1.16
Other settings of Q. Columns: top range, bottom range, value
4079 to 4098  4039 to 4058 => 0.91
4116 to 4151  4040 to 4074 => 1.01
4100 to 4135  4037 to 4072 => 0.84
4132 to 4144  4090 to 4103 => 1.55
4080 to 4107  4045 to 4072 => 0.81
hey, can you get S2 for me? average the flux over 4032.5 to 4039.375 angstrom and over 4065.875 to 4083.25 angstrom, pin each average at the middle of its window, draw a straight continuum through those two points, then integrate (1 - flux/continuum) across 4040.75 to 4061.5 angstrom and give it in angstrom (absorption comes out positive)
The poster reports 1.56 angstrom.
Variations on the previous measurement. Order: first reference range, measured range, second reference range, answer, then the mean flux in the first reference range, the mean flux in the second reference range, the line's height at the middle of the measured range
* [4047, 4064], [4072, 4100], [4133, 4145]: 1.90 angstrom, 7.53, 8.1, 7.74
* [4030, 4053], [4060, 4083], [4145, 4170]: 1.19 angstrom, 8.32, 8.05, 8.25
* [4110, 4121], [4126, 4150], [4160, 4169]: -2.20 angstrom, 7.21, 7.63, 7.4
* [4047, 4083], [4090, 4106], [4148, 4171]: 5.56 angstrom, 7.74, 8.09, 7.86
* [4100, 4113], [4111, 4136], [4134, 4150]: -2.58 angstrom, 5.14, 8.3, 6.66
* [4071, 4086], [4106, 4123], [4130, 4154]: 2.56 angstrom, 8.08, 8.12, 8.1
